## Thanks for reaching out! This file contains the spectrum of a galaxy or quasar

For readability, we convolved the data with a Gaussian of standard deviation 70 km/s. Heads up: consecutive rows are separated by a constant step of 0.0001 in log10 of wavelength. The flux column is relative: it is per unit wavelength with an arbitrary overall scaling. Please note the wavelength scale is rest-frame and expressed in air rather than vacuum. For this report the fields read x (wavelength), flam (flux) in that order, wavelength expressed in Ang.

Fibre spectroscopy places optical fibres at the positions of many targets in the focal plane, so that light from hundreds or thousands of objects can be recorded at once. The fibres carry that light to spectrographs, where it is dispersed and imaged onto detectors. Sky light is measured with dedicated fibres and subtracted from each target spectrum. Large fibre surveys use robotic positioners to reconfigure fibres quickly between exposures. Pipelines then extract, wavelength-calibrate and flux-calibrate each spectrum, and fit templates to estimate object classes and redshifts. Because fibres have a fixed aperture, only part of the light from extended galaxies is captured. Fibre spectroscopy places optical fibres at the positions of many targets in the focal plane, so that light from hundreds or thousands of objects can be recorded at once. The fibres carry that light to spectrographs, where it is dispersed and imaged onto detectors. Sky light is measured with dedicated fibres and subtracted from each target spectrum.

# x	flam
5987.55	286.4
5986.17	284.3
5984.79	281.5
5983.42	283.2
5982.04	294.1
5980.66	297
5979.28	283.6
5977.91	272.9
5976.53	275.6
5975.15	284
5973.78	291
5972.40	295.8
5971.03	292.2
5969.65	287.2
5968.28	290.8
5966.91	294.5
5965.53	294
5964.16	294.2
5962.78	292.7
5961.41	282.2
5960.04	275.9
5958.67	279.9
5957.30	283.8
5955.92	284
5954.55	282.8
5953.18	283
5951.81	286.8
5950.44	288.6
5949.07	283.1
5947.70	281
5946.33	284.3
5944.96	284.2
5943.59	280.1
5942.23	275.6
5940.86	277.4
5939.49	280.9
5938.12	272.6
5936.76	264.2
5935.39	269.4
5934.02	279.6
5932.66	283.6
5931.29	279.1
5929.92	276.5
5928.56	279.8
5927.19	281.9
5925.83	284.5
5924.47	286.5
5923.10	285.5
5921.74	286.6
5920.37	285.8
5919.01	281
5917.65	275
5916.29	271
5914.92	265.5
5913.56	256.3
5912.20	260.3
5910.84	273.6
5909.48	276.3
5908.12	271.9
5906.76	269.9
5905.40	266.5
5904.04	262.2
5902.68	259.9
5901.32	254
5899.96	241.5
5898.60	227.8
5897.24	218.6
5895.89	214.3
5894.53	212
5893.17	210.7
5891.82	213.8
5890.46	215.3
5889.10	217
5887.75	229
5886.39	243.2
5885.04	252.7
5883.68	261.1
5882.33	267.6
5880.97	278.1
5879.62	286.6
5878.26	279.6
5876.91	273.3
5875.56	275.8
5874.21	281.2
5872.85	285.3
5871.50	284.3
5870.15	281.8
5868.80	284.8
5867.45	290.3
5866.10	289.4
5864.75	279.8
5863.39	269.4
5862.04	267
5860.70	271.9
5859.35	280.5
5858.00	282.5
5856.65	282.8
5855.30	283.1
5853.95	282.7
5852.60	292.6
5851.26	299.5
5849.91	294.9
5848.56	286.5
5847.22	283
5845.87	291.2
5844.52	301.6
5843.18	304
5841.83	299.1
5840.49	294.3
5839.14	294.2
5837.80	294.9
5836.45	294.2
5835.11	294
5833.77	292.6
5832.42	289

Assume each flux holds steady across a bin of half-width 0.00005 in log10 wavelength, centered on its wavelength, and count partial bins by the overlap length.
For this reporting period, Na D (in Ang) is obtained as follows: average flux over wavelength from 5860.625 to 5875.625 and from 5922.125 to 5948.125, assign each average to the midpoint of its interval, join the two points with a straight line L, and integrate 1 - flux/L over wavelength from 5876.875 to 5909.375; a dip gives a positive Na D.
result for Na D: 3.9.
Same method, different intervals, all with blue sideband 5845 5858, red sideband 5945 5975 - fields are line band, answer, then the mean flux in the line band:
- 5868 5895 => 2.88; 257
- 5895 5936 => 2.89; 267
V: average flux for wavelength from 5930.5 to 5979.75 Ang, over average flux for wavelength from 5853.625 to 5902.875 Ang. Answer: 1.09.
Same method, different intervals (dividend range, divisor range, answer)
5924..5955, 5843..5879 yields 0.99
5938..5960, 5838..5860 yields 0.97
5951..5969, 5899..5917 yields 1.09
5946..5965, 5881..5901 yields 1.23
